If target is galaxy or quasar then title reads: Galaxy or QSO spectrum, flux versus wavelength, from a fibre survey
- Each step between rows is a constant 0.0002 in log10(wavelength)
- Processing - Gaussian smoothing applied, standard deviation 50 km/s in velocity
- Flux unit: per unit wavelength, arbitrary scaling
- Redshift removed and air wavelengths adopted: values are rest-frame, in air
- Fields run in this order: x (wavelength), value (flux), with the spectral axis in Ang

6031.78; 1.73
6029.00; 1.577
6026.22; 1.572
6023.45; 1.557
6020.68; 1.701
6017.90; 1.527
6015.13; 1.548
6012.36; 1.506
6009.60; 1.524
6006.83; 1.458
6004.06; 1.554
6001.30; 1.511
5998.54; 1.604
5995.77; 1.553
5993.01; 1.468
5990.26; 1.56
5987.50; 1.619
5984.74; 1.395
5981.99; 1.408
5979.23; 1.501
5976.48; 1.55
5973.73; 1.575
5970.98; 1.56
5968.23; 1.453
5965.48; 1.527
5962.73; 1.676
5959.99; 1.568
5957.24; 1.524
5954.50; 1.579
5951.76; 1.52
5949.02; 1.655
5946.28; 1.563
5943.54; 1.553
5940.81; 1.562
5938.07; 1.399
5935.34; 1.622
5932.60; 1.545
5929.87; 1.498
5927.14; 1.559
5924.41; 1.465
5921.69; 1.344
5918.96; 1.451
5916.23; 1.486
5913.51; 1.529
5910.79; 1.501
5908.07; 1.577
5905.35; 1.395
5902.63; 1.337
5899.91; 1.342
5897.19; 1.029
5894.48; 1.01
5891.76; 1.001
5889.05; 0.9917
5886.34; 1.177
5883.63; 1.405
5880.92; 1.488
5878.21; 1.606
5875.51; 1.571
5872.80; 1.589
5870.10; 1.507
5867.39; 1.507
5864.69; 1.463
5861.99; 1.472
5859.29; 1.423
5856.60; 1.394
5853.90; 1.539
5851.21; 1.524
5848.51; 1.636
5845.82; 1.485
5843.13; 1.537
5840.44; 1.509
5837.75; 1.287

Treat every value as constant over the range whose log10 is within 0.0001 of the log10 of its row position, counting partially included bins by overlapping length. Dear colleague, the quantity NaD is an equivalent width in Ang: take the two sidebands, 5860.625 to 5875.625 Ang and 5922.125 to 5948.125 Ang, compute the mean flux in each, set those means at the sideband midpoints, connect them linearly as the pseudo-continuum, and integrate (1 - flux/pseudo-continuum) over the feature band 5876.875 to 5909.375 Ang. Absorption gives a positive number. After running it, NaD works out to 5.1 Ang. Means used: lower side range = 1.51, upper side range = 1.53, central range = 1.28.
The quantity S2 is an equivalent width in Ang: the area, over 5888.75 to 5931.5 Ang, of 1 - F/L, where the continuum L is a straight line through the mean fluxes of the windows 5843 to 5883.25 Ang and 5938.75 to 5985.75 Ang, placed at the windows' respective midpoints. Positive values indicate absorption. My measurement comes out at 4.8 Ang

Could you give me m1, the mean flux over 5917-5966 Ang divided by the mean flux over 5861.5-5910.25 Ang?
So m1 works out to 1.1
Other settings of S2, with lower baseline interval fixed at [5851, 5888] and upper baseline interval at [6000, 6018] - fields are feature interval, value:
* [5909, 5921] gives 0.0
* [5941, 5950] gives -0.5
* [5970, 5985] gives 0.0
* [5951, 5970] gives -0.6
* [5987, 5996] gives -0.2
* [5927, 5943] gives -0.4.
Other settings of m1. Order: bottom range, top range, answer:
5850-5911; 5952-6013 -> 1.11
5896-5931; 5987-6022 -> 1.08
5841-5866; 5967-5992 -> 1.01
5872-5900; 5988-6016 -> 1.19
